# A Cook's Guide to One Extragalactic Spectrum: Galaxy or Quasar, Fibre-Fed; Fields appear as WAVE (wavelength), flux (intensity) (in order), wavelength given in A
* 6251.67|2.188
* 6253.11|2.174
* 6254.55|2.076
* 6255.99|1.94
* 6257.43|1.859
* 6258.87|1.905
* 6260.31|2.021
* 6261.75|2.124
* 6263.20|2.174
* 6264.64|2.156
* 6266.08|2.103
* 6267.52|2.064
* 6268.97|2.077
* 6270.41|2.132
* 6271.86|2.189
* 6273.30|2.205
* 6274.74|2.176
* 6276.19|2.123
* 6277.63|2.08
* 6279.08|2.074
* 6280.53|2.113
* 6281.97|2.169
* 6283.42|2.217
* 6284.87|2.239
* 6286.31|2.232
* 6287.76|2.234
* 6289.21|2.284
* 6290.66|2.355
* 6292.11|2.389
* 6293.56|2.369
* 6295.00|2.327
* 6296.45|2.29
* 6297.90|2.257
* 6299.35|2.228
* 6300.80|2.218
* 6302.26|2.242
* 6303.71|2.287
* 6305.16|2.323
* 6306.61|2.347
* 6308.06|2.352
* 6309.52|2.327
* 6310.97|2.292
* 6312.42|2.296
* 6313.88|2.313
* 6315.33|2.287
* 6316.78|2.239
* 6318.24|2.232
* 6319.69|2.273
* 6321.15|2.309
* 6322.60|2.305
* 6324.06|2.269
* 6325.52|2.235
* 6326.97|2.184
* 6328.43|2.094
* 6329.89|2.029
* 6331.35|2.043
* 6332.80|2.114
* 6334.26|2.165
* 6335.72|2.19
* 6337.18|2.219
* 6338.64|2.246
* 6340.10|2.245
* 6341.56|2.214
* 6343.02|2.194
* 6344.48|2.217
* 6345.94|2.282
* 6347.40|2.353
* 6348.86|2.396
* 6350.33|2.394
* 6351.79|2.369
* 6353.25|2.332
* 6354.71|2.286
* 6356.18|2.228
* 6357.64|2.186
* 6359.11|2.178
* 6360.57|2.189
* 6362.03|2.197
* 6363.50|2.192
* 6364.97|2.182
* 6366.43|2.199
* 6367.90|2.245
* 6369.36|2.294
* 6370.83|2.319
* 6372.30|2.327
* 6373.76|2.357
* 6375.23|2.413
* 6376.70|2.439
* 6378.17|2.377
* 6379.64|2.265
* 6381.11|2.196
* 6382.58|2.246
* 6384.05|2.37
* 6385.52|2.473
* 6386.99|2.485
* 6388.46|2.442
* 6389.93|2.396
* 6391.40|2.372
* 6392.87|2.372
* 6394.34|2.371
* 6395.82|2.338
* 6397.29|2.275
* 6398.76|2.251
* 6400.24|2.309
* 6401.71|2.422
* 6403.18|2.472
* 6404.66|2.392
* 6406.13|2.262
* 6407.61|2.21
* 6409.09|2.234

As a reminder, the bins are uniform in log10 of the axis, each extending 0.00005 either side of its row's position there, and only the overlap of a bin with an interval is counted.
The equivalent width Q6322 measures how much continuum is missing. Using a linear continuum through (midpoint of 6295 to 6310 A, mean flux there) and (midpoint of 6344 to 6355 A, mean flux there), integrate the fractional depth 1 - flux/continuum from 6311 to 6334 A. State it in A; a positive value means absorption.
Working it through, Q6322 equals 0.9 A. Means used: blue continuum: 2.29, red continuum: 2.33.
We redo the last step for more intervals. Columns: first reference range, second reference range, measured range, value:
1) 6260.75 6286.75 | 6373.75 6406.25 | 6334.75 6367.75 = 0.6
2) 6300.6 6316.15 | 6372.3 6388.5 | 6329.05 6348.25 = 1.1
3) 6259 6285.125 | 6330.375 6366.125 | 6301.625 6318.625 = -0.9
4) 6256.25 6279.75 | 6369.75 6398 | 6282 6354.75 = -1.9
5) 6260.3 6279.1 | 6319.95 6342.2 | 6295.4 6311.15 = -0.9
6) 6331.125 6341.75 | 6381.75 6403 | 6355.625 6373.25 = 0.4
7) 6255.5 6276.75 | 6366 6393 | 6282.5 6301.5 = -1.2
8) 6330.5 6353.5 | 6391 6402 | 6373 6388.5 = -0.4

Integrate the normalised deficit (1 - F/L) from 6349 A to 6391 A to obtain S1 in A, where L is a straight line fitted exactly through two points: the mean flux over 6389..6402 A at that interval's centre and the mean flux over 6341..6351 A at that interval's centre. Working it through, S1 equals 0.18 A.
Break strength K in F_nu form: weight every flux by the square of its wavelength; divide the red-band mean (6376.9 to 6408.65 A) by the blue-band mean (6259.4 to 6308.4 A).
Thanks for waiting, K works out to 1.10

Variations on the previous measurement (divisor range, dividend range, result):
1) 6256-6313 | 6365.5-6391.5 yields 1.10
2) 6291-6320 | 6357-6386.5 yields 1.02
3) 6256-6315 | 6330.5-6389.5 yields 1.06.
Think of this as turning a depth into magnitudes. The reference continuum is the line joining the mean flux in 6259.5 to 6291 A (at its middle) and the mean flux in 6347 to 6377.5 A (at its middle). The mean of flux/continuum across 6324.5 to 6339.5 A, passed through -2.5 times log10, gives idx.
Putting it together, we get 0.04 mag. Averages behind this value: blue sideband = 2.16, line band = 2.15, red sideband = 2.29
